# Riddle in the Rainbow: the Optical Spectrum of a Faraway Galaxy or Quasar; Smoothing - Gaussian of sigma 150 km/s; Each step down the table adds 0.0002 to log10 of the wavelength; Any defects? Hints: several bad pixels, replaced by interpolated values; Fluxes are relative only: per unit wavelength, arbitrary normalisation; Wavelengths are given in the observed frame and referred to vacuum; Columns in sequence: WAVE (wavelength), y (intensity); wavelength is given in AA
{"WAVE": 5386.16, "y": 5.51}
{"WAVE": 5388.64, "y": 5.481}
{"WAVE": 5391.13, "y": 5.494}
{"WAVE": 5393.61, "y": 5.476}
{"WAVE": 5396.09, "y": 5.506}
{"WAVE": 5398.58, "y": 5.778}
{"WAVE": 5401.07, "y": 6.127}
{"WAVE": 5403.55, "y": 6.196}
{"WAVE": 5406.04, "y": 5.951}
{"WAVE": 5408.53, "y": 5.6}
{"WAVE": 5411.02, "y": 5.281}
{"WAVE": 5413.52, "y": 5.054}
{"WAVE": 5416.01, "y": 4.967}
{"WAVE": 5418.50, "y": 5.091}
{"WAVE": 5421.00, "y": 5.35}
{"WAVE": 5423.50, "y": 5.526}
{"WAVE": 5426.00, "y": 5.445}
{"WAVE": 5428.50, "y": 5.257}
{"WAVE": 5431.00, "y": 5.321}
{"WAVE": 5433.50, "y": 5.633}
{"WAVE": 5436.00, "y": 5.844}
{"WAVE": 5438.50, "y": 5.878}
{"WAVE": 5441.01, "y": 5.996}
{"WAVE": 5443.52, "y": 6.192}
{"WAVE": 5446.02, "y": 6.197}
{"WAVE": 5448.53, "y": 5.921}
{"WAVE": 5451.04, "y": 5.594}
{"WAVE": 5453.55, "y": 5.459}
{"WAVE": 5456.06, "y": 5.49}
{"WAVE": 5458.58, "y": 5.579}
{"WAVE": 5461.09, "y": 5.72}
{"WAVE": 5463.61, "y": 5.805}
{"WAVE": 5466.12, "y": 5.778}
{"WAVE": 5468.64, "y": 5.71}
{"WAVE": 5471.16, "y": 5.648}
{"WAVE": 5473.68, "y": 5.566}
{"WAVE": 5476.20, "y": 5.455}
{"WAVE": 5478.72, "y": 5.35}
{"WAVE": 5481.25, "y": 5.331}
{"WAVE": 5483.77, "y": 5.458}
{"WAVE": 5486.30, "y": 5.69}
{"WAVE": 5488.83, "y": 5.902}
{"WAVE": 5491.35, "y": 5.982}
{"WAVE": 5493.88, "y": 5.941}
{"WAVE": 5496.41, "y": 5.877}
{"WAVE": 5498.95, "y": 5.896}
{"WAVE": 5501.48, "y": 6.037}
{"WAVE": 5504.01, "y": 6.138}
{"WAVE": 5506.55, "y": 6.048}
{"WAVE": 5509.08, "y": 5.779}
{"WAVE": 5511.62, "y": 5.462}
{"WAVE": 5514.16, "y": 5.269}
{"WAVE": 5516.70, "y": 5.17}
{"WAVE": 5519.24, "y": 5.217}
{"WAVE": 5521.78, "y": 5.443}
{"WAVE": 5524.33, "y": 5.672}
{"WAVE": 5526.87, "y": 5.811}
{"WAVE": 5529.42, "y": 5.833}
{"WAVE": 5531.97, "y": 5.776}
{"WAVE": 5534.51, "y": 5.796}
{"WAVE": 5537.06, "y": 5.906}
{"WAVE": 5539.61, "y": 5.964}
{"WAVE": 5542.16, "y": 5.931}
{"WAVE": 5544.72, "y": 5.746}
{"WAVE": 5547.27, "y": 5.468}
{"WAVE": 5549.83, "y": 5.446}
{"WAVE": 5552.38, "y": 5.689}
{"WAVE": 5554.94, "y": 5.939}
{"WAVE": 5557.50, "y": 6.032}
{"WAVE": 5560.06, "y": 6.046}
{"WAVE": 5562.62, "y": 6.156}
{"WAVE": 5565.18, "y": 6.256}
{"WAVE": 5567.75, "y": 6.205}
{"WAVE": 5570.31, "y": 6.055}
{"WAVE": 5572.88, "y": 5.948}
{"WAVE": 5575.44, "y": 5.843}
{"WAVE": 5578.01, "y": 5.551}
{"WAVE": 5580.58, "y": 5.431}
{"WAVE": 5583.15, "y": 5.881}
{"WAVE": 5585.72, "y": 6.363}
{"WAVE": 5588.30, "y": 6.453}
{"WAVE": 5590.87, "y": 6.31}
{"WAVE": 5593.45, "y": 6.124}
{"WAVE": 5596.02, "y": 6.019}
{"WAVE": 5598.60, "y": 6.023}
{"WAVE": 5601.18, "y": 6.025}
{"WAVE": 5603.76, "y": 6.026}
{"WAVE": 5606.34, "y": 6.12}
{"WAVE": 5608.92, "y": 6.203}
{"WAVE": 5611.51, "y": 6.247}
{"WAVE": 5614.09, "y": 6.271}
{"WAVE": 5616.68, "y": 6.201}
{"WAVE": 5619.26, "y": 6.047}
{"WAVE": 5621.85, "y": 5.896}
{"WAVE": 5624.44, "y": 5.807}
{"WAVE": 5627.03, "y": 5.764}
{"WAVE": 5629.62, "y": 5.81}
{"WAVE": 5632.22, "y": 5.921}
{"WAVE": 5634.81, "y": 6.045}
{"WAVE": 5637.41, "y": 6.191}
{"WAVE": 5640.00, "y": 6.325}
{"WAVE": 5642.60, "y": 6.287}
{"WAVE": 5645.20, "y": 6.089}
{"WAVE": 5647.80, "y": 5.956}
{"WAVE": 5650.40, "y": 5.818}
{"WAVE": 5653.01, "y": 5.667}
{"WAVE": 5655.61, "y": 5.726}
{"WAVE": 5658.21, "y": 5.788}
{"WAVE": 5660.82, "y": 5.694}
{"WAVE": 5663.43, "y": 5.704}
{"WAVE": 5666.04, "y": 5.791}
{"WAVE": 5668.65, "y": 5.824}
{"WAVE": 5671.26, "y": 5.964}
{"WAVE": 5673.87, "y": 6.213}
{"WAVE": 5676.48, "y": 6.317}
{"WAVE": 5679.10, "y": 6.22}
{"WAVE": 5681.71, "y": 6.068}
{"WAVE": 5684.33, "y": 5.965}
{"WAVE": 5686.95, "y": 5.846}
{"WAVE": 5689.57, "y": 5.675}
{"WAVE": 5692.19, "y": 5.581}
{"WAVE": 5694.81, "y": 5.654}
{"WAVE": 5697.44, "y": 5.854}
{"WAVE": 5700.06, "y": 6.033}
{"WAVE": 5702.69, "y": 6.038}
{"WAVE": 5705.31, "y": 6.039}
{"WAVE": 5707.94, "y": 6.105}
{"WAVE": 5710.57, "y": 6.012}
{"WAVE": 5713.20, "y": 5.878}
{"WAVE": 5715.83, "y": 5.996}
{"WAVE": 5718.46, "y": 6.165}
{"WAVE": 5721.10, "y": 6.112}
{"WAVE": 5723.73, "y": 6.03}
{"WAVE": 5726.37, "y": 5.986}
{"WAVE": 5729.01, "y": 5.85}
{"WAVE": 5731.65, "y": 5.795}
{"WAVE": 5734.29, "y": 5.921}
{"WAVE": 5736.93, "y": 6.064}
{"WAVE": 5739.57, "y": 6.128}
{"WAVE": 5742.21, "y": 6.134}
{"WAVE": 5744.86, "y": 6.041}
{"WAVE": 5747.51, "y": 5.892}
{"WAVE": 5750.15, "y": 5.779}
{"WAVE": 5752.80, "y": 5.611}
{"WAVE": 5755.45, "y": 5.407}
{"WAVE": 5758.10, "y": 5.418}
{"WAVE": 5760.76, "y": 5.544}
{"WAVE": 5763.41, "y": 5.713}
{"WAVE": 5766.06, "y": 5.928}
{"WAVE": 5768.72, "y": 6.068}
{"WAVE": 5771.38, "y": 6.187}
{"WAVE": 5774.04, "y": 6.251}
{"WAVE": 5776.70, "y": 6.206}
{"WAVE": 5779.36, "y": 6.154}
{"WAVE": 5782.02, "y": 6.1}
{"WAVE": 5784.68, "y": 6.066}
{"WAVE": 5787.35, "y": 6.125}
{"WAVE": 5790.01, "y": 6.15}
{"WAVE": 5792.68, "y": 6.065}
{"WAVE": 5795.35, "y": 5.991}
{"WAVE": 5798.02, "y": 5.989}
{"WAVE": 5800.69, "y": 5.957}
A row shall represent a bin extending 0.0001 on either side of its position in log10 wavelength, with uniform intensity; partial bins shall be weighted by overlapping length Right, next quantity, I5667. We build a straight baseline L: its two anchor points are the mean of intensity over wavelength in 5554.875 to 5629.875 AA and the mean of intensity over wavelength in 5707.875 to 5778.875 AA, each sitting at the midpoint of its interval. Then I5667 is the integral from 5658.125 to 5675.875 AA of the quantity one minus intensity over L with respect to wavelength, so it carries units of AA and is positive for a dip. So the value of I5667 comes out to 0.3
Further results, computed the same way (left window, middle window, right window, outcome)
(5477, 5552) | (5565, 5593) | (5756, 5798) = -1.2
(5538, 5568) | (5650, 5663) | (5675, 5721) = 0.5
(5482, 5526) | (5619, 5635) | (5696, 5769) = -0.2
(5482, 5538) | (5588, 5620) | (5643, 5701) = -1.8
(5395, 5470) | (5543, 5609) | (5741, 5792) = -2.3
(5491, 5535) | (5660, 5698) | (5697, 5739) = 0.3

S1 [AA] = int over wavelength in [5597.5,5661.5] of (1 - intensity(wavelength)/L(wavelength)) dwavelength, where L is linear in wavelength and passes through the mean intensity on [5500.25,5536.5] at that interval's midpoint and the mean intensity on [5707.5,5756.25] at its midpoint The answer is -2.0 AA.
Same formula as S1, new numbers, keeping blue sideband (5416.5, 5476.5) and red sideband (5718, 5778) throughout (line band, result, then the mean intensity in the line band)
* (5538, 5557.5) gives -0.1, 5.76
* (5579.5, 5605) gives -1.3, 6.07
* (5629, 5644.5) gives -0.8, 6.11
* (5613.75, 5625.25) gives -0.5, 6.04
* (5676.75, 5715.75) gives -0.5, 5.94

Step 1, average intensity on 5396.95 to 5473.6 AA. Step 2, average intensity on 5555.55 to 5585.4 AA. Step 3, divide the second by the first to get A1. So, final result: 1.1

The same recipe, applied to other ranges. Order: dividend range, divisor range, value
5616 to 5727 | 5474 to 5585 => 1.03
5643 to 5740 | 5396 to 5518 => 1.05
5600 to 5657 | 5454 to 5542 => 1.06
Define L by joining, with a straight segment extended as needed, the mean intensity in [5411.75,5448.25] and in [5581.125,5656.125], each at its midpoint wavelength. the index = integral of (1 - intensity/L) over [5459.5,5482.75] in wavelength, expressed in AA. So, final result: 0.30 AA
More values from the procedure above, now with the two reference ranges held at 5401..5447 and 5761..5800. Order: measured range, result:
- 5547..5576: -0.8 AA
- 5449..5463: 0.1 AA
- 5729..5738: 0.1 AA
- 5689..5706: 0.3 AA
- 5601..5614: -0.7 AA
